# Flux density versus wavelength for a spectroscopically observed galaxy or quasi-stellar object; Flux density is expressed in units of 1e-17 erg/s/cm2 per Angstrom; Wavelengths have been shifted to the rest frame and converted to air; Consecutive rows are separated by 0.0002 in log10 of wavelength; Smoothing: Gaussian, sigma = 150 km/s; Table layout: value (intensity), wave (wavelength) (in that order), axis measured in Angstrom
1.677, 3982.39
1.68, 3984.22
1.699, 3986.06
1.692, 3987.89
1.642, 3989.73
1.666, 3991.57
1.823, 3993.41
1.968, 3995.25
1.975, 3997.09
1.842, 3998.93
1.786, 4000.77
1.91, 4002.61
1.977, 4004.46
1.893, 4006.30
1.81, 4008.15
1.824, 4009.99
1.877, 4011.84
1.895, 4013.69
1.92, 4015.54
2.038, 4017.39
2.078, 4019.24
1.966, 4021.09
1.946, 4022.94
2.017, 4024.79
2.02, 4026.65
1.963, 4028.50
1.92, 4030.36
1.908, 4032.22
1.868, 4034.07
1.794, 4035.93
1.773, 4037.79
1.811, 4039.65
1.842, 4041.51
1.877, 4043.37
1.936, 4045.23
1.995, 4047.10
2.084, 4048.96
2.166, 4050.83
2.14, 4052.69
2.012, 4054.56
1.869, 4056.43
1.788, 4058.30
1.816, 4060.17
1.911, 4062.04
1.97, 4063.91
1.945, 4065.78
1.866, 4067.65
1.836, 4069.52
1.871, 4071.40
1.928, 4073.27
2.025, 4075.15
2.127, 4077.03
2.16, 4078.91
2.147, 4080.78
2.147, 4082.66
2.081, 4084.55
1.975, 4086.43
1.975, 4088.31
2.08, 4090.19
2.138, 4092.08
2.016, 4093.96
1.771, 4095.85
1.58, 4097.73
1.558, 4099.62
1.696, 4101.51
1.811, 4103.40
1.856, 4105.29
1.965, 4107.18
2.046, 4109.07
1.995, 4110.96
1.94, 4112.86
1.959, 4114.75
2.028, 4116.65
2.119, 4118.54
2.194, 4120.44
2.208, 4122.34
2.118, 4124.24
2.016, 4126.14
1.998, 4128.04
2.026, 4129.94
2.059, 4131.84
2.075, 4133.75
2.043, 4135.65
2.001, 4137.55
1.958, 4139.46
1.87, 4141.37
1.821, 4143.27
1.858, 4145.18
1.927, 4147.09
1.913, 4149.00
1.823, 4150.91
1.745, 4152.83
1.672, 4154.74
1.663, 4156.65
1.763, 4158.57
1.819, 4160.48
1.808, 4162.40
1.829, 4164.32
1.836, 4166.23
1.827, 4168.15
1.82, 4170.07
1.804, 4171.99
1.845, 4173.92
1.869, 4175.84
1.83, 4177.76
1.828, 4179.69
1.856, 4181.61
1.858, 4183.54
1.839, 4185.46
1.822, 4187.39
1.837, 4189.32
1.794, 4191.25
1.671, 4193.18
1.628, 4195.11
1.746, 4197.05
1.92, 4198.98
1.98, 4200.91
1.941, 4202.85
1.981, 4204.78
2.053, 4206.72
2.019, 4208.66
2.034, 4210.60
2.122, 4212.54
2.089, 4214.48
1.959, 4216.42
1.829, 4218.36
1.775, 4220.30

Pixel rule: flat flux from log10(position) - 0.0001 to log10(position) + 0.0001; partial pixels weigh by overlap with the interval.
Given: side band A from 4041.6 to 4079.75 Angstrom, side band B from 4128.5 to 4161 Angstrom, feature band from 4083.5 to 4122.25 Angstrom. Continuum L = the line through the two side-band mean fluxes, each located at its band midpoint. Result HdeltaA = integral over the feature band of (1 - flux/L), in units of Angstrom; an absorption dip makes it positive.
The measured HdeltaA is -0.4 Angstrom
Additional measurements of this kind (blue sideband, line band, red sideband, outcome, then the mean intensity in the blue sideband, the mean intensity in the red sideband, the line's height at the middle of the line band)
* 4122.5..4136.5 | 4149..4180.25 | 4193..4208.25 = 2.7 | 2.06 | 1.88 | 1.97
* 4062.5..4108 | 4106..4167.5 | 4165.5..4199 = -2.3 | 1.94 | 1.81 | 1.87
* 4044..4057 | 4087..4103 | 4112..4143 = 1.4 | 2.03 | 2.03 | 2.03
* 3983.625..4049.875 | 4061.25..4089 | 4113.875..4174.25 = -1.4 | 1.88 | 1.92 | 1.9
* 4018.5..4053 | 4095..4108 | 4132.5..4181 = 1.0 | 1.95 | 1.85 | 1.9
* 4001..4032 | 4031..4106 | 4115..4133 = 2.8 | 1.94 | 2.08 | 2.01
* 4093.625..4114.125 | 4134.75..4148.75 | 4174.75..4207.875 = -0.6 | 1.84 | 1.85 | 1.84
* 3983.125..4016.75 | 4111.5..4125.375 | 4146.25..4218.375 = -1.7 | 1.83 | 1.86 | 1.85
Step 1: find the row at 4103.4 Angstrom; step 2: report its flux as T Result 1.811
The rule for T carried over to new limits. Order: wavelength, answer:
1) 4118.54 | 2.119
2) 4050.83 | 2.166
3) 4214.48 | 2.089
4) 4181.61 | 1.856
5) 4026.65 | 2.02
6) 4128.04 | 1.998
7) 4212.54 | 2.122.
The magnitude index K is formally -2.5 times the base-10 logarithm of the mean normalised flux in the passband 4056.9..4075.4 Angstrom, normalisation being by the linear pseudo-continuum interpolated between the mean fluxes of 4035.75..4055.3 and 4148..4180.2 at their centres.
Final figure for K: 0.02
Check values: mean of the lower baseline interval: 1.95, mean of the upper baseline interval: 1.81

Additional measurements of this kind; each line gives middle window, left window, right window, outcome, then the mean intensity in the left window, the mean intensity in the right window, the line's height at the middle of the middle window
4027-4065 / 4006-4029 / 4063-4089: 0.03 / 1.94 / 2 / 1.97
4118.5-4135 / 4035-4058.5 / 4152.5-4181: -0.13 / 1.93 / 1.8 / 1.84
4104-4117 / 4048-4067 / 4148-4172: -0.05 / 1.97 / 1.79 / 1.88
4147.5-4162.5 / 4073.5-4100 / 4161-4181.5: 0.05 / 1.99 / 1.83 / 1.86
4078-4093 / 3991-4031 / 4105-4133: -0.05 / 1.92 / 2.04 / 2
